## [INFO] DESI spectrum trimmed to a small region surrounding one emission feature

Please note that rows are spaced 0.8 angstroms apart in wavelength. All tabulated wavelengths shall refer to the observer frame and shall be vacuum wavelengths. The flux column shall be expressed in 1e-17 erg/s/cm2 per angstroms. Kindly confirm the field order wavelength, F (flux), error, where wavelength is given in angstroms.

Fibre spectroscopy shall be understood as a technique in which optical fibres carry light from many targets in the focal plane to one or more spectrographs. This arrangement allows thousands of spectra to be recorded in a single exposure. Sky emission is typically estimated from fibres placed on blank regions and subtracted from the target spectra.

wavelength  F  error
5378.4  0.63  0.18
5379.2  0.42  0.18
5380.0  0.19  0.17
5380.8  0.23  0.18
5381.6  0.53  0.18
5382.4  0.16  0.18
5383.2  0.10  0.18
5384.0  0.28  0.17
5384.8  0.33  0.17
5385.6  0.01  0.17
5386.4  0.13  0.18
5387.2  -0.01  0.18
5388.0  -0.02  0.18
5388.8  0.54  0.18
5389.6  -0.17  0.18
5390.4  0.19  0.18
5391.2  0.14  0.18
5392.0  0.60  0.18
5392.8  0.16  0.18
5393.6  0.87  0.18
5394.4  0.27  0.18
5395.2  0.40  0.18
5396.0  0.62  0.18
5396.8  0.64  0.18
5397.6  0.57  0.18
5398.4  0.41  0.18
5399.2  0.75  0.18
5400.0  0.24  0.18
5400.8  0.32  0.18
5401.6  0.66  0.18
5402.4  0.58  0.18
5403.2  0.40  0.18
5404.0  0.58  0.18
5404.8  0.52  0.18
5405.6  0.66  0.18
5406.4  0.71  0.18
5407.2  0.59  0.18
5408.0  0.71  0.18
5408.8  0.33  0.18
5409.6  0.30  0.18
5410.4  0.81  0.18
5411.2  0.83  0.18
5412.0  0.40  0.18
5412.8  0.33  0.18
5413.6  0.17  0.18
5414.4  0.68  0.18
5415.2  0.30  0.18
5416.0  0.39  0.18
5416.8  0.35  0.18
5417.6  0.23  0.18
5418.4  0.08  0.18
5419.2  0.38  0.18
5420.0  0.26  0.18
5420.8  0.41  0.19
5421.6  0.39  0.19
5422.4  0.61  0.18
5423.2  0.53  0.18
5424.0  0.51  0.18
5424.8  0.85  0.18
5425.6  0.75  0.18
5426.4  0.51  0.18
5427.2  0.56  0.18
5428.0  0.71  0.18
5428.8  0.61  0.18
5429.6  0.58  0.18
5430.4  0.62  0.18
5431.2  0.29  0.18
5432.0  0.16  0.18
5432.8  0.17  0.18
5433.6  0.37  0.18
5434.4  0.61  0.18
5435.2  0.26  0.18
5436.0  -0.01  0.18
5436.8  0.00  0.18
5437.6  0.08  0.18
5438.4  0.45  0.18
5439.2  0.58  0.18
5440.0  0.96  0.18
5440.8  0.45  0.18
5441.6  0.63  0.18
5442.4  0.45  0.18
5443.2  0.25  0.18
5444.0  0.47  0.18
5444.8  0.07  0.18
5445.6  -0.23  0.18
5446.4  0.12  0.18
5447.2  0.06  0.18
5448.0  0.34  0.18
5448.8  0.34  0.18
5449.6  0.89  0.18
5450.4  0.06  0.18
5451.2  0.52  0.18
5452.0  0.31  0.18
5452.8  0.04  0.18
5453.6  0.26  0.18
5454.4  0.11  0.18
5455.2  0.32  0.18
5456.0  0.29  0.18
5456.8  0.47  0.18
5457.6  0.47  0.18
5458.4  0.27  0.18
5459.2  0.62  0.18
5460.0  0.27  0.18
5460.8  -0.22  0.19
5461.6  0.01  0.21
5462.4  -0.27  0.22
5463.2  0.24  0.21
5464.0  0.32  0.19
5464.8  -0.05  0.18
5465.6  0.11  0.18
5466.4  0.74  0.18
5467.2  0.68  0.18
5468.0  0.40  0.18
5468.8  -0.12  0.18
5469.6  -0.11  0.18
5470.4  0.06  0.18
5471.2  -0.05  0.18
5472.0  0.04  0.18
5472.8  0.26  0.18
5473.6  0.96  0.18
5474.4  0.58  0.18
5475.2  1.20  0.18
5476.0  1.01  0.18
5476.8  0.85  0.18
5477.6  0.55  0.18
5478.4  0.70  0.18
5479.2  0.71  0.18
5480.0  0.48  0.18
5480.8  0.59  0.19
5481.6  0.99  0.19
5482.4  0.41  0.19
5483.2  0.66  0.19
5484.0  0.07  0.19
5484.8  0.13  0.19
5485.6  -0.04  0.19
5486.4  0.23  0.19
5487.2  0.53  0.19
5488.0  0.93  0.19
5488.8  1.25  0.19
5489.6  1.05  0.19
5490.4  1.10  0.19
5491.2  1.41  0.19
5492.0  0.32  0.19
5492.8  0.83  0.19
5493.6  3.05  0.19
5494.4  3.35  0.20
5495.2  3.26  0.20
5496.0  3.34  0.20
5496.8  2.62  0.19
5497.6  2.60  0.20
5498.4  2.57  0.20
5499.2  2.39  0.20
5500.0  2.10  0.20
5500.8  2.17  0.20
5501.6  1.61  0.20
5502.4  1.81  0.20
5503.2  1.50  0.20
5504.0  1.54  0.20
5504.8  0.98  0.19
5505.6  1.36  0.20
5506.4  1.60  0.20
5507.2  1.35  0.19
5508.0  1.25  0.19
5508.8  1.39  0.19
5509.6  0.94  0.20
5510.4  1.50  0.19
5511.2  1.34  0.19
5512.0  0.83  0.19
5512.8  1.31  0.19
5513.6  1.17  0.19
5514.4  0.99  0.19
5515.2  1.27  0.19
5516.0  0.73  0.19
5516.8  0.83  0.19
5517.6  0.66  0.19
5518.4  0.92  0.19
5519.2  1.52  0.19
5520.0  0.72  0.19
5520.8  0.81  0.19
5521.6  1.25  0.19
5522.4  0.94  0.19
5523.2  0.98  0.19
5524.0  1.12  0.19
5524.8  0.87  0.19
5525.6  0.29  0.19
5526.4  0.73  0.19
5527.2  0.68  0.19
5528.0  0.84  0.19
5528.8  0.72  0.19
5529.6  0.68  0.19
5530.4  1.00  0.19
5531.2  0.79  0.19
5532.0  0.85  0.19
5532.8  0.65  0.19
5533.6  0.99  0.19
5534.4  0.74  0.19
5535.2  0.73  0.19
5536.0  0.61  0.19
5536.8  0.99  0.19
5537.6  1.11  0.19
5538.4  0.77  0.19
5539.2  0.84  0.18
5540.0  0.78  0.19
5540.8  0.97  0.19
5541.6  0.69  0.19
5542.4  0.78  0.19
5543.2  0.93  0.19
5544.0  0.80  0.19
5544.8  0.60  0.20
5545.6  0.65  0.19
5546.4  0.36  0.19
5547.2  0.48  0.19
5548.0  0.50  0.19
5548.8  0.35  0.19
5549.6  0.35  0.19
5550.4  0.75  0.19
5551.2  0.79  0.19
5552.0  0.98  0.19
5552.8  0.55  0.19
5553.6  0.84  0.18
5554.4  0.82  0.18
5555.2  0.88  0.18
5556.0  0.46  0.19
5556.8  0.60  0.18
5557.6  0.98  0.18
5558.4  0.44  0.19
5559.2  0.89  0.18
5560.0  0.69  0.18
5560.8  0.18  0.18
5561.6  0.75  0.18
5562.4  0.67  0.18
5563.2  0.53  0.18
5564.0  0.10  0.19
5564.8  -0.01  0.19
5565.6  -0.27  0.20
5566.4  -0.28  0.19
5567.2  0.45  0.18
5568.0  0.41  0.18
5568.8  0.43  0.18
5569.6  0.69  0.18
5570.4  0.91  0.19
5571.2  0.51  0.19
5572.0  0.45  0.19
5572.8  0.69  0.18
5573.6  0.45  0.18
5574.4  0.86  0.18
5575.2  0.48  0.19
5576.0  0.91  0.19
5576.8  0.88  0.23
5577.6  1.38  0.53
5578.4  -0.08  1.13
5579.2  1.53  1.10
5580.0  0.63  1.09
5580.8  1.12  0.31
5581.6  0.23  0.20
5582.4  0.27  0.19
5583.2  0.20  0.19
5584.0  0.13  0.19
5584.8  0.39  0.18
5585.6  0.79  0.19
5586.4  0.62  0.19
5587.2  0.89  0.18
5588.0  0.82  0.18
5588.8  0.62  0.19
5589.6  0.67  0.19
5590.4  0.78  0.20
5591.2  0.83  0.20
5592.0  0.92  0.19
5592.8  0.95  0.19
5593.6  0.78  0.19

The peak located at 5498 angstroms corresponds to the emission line Lyman alpha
